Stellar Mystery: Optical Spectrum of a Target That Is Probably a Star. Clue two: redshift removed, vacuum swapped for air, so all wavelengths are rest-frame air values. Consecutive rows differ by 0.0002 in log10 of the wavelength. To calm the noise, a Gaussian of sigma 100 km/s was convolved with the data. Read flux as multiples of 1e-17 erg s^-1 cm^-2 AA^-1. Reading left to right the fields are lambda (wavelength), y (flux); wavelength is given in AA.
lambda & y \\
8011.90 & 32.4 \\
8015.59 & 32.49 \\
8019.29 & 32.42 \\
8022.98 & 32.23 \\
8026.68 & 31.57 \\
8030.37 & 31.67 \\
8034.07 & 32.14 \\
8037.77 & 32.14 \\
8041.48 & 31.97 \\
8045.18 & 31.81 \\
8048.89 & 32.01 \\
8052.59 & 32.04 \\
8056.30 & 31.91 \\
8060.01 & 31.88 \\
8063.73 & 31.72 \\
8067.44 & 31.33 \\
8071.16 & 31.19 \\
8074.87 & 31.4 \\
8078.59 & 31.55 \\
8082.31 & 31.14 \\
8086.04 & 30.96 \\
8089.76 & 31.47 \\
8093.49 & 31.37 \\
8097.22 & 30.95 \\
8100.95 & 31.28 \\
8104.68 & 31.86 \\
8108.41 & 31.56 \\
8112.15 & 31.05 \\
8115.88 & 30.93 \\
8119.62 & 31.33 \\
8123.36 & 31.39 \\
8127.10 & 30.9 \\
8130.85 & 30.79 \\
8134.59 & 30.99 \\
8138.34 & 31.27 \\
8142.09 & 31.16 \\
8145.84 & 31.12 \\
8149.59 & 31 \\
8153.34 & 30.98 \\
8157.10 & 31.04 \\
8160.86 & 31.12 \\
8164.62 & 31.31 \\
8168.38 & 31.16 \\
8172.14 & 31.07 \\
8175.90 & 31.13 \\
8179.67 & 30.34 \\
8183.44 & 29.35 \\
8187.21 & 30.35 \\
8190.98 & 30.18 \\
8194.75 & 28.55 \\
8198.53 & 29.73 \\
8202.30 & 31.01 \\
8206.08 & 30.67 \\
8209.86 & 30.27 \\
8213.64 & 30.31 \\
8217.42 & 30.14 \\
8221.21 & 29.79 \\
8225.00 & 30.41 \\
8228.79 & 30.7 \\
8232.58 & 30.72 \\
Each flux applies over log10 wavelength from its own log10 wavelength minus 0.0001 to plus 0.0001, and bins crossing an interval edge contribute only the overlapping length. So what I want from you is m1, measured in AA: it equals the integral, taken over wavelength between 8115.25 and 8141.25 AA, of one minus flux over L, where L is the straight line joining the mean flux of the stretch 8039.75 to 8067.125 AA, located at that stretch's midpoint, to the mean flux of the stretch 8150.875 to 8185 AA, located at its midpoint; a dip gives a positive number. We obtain 0.1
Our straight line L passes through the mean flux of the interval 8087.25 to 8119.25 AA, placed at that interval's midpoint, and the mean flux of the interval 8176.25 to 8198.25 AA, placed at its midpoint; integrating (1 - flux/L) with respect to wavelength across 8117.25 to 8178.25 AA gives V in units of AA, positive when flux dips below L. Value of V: -1.2 AA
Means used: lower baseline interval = 31.3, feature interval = 31.1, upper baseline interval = 29.8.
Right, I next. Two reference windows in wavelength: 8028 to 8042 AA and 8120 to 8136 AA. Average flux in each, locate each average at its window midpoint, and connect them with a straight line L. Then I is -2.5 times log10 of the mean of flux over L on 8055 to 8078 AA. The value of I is 0.00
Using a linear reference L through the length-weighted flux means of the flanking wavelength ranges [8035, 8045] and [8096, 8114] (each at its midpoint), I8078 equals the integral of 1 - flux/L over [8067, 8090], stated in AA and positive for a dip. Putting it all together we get 0.25 AA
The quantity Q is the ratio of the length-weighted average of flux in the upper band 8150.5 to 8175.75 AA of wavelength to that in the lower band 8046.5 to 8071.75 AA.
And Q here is 1.0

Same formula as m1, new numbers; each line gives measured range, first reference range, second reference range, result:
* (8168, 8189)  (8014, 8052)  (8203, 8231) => 0.1 AA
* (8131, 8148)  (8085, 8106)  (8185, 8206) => -0.2 AA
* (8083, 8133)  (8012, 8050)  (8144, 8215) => 0.1 AA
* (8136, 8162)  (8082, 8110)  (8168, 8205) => -0.3 AA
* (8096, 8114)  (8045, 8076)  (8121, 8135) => -0.1 AA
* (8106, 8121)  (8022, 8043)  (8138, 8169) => 0.1 AA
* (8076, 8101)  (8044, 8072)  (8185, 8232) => 0.1 AA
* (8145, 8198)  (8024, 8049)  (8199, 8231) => 0.3 AA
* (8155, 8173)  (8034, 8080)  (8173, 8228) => -0.3 AA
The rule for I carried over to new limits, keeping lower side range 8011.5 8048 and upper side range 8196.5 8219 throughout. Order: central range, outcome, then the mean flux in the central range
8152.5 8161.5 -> -0.01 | 31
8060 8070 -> 0.01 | 31.5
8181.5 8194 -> 0.03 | 29.8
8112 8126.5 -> 0.00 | 31.2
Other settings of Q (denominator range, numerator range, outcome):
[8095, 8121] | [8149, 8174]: 0.99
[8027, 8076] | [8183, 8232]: 0.95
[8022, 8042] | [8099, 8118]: 0.98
